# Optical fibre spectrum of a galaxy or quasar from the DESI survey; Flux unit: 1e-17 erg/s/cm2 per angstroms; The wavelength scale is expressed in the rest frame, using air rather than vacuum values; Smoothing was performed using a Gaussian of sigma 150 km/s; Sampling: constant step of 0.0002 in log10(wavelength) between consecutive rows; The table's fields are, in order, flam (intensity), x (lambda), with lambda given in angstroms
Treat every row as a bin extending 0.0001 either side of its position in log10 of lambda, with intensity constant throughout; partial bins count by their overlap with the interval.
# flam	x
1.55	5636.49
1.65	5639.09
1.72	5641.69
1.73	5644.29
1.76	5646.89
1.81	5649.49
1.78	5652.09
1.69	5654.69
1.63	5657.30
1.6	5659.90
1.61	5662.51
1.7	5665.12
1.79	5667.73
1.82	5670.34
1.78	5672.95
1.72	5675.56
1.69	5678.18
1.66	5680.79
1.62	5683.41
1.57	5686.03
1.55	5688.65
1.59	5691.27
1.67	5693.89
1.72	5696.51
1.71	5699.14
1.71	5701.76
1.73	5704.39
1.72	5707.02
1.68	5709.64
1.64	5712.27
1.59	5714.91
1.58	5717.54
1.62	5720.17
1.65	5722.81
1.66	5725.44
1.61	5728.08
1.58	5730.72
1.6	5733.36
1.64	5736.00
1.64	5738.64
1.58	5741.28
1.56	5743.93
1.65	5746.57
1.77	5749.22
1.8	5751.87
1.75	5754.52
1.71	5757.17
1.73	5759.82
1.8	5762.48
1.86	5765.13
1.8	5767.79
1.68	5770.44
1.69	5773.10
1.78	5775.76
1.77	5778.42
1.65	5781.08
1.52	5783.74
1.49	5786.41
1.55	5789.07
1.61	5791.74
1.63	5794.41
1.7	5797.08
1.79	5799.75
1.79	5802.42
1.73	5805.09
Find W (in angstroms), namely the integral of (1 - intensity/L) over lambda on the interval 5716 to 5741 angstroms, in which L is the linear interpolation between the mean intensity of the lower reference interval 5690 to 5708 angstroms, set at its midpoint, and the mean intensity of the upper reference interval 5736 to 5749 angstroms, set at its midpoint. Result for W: 0.4 angstroms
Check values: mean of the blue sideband 1.69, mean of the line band 1.62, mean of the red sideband 1.62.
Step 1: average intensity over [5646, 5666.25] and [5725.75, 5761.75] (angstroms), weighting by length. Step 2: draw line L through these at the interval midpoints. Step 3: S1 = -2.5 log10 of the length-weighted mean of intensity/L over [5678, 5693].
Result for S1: 0.05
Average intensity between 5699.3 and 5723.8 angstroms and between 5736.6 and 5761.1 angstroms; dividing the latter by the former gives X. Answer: 1.0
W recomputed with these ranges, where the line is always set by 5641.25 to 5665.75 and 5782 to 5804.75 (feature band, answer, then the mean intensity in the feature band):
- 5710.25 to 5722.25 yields 0.4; 1.61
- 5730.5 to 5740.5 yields 0.3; 1.62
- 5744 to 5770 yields -1.5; 1.75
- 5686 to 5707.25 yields 0.2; 1.67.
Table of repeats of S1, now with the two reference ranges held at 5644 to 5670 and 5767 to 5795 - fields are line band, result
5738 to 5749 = 0.03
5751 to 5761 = -0.05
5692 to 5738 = 0.02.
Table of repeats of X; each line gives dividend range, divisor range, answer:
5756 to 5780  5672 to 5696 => 1.06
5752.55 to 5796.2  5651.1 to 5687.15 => 1.00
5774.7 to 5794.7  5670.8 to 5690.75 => 0.98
